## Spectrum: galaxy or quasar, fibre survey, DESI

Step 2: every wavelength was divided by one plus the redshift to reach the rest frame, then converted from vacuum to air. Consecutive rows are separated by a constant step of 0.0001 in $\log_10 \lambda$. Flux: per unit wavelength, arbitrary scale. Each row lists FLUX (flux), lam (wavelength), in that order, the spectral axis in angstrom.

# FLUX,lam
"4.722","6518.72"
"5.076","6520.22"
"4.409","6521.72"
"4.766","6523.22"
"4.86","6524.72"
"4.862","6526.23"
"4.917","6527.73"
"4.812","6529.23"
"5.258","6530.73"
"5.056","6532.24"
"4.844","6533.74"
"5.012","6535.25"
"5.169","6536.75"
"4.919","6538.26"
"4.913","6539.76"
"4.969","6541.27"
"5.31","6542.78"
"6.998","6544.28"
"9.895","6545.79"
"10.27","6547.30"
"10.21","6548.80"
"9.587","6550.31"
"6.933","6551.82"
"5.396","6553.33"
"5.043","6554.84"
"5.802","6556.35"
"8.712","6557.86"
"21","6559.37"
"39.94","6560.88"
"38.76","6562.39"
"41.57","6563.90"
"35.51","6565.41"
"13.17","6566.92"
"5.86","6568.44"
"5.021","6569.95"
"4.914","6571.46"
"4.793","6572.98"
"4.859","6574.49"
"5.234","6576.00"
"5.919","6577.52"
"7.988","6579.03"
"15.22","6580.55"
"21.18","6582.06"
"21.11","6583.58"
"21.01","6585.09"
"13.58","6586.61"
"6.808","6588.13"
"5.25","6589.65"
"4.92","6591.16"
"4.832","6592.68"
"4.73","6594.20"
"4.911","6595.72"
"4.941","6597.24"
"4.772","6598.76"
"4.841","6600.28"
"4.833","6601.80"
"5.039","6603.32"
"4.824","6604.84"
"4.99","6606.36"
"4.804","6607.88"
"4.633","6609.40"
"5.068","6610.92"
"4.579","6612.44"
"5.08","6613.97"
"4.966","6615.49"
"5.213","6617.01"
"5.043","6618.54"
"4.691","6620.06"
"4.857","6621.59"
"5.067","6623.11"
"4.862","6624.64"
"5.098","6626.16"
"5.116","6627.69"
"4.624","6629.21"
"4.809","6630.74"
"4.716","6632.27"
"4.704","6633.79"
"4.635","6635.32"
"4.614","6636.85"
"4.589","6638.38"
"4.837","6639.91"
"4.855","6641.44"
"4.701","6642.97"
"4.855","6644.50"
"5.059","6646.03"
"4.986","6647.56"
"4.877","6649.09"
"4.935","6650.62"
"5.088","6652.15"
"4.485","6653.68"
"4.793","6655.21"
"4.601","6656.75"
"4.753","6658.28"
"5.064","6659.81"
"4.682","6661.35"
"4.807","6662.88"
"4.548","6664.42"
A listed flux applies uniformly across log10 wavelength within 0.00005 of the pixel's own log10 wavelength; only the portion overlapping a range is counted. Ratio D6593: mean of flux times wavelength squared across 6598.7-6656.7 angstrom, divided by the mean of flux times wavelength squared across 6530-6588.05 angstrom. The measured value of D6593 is 0.42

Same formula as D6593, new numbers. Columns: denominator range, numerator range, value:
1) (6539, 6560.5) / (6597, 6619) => 0.57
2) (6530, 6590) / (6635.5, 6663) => 0.42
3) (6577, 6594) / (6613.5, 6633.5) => 0.43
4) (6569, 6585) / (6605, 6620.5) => 0.49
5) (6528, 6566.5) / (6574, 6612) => 0.65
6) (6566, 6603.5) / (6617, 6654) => 0.59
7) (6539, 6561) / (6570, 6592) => 1.07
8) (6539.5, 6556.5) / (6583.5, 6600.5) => 1.13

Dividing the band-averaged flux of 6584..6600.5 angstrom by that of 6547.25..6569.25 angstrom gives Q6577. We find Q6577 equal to 0.44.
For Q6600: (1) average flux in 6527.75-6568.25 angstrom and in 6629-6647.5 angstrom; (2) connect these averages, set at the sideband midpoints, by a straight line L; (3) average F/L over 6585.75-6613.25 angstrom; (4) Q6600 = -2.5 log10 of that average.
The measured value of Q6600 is 0.398 mag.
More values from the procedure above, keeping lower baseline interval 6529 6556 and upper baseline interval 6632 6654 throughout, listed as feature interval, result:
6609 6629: 0.05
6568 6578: 0.14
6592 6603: 0.14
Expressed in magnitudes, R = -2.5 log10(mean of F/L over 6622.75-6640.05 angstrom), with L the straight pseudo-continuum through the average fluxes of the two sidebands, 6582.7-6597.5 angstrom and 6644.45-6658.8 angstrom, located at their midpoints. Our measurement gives 0.30 mag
